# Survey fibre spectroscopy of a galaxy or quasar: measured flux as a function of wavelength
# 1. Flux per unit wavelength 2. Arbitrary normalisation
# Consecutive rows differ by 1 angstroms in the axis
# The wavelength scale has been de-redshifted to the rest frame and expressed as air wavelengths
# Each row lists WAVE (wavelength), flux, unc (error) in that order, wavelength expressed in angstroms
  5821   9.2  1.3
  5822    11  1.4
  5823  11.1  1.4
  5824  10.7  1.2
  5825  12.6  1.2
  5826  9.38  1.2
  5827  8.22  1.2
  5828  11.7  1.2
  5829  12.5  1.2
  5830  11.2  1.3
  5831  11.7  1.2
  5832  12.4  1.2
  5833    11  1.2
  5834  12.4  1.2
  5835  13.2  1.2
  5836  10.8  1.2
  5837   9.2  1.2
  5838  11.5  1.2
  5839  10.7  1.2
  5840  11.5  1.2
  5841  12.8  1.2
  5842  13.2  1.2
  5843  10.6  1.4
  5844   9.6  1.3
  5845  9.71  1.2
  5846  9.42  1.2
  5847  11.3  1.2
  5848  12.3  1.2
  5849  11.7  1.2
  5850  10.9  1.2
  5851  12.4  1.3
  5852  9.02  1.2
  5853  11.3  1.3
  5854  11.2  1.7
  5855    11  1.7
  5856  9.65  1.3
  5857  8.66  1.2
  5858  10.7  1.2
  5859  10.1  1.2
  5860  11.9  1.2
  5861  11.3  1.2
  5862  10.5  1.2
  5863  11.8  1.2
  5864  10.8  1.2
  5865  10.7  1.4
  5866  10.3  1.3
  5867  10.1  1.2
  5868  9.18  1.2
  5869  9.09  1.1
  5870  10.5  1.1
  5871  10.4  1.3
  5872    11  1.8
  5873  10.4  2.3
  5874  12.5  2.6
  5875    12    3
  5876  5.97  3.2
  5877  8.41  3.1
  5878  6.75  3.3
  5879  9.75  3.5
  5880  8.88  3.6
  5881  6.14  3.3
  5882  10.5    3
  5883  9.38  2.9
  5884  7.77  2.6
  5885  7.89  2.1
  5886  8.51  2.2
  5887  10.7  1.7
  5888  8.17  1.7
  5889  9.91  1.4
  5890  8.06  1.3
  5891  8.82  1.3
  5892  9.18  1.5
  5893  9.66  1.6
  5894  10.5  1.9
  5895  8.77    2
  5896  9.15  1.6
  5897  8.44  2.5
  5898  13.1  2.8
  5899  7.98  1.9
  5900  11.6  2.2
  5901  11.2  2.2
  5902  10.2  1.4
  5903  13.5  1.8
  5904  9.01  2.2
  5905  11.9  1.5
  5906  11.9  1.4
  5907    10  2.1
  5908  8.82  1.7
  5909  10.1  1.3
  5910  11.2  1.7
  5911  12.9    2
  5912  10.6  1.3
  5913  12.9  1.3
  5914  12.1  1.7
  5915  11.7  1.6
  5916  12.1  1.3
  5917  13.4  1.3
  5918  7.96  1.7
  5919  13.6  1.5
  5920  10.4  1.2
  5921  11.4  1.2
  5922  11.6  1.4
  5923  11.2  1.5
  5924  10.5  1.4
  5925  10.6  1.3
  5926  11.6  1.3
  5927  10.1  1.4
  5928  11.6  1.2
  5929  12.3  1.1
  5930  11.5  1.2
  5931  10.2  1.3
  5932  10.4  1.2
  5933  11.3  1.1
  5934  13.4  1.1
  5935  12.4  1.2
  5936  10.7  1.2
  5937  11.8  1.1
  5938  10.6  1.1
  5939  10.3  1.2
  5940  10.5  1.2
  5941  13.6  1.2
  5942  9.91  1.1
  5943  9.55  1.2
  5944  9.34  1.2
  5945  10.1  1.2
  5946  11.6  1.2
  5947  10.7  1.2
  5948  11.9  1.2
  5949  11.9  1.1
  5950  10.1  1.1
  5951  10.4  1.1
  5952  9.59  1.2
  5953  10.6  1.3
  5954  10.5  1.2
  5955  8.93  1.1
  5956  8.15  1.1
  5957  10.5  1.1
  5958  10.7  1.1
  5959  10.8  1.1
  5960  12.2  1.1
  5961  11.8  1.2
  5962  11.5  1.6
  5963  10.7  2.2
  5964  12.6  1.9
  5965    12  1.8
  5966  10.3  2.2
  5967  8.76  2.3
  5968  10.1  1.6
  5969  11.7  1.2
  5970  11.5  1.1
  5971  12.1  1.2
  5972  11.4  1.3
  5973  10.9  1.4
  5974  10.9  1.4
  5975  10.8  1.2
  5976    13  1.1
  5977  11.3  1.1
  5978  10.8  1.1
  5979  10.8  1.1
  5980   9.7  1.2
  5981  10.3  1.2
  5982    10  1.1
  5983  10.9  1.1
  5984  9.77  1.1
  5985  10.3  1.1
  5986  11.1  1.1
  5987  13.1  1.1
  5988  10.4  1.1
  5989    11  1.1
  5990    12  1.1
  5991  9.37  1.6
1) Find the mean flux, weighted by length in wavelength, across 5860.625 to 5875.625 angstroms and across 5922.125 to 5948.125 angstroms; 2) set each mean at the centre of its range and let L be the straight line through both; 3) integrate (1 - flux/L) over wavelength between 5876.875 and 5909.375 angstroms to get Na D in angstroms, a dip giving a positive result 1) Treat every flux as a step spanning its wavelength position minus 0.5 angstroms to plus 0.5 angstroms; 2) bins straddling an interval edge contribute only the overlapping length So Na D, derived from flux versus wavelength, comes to 3.8 angstroms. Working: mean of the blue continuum 10.7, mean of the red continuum 11.1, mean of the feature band 9.55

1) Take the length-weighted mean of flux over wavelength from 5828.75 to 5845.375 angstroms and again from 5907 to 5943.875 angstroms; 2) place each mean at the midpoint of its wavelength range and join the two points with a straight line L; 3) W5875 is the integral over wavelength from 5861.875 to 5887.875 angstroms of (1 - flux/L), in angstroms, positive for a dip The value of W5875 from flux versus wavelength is 4.0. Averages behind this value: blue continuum 11.4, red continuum 11.2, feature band 9.58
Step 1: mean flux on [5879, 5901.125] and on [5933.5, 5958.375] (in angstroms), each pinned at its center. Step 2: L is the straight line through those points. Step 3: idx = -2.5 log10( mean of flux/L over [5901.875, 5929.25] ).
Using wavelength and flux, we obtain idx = -0.14 mag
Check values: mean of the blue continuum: 9.26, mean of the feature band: 11.3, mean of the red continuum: 10.7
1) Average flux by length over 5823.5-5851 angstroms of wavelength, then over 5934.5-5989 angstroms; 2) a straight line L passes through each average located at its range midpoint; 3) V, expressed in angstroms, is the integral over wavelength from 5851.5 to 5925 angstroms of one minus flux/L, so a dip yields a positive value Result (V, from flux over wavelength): 5.4 angstroms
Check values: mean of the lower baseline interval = 11.2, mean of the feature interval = 10.3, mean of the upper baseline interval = 10.9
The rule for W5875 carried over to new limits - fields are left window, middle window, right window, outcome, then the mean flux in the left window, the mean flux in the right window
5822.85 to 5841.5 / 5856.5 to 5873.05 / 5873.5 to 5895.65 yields -0.9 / 11.3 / 9.01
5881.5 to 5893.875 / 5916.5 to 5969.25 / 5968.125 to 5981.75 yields -3.0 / 9.09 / 11.1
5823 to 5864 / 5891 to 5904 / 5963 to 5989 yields 1.0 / 11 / 11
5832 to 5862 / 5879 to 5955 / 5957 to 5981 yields 3.6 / 11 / 11.1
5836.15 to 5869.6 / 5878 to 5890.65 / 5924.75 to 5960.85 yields 2.4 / 10.7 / 10.9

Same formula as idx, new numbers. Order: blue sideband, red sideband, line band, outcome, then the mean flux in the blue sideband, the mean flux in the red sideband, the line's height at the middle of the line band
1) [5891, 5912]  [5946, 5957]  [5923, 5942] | -0.09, 10.4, 10.3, 10.4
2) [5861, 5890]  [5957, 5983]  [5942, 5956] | 0.04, 9.58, 11.1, 10.7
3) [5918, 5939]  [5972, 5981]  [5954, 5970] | 0.03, 11.3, 11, 11.1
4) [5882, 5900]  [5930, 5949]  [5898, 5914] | -0.12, 9.28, 11.1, 9.83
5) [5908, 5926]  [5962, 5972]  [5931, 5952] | 0.03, 11.4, 11.1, 11.2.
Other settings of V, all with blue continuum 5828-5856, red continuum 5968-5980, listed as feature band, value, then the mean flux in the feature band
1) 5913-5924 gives -0.3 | 11.6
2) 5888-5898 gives 1.7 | 9.31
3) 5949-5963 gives 0.9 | 10.5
